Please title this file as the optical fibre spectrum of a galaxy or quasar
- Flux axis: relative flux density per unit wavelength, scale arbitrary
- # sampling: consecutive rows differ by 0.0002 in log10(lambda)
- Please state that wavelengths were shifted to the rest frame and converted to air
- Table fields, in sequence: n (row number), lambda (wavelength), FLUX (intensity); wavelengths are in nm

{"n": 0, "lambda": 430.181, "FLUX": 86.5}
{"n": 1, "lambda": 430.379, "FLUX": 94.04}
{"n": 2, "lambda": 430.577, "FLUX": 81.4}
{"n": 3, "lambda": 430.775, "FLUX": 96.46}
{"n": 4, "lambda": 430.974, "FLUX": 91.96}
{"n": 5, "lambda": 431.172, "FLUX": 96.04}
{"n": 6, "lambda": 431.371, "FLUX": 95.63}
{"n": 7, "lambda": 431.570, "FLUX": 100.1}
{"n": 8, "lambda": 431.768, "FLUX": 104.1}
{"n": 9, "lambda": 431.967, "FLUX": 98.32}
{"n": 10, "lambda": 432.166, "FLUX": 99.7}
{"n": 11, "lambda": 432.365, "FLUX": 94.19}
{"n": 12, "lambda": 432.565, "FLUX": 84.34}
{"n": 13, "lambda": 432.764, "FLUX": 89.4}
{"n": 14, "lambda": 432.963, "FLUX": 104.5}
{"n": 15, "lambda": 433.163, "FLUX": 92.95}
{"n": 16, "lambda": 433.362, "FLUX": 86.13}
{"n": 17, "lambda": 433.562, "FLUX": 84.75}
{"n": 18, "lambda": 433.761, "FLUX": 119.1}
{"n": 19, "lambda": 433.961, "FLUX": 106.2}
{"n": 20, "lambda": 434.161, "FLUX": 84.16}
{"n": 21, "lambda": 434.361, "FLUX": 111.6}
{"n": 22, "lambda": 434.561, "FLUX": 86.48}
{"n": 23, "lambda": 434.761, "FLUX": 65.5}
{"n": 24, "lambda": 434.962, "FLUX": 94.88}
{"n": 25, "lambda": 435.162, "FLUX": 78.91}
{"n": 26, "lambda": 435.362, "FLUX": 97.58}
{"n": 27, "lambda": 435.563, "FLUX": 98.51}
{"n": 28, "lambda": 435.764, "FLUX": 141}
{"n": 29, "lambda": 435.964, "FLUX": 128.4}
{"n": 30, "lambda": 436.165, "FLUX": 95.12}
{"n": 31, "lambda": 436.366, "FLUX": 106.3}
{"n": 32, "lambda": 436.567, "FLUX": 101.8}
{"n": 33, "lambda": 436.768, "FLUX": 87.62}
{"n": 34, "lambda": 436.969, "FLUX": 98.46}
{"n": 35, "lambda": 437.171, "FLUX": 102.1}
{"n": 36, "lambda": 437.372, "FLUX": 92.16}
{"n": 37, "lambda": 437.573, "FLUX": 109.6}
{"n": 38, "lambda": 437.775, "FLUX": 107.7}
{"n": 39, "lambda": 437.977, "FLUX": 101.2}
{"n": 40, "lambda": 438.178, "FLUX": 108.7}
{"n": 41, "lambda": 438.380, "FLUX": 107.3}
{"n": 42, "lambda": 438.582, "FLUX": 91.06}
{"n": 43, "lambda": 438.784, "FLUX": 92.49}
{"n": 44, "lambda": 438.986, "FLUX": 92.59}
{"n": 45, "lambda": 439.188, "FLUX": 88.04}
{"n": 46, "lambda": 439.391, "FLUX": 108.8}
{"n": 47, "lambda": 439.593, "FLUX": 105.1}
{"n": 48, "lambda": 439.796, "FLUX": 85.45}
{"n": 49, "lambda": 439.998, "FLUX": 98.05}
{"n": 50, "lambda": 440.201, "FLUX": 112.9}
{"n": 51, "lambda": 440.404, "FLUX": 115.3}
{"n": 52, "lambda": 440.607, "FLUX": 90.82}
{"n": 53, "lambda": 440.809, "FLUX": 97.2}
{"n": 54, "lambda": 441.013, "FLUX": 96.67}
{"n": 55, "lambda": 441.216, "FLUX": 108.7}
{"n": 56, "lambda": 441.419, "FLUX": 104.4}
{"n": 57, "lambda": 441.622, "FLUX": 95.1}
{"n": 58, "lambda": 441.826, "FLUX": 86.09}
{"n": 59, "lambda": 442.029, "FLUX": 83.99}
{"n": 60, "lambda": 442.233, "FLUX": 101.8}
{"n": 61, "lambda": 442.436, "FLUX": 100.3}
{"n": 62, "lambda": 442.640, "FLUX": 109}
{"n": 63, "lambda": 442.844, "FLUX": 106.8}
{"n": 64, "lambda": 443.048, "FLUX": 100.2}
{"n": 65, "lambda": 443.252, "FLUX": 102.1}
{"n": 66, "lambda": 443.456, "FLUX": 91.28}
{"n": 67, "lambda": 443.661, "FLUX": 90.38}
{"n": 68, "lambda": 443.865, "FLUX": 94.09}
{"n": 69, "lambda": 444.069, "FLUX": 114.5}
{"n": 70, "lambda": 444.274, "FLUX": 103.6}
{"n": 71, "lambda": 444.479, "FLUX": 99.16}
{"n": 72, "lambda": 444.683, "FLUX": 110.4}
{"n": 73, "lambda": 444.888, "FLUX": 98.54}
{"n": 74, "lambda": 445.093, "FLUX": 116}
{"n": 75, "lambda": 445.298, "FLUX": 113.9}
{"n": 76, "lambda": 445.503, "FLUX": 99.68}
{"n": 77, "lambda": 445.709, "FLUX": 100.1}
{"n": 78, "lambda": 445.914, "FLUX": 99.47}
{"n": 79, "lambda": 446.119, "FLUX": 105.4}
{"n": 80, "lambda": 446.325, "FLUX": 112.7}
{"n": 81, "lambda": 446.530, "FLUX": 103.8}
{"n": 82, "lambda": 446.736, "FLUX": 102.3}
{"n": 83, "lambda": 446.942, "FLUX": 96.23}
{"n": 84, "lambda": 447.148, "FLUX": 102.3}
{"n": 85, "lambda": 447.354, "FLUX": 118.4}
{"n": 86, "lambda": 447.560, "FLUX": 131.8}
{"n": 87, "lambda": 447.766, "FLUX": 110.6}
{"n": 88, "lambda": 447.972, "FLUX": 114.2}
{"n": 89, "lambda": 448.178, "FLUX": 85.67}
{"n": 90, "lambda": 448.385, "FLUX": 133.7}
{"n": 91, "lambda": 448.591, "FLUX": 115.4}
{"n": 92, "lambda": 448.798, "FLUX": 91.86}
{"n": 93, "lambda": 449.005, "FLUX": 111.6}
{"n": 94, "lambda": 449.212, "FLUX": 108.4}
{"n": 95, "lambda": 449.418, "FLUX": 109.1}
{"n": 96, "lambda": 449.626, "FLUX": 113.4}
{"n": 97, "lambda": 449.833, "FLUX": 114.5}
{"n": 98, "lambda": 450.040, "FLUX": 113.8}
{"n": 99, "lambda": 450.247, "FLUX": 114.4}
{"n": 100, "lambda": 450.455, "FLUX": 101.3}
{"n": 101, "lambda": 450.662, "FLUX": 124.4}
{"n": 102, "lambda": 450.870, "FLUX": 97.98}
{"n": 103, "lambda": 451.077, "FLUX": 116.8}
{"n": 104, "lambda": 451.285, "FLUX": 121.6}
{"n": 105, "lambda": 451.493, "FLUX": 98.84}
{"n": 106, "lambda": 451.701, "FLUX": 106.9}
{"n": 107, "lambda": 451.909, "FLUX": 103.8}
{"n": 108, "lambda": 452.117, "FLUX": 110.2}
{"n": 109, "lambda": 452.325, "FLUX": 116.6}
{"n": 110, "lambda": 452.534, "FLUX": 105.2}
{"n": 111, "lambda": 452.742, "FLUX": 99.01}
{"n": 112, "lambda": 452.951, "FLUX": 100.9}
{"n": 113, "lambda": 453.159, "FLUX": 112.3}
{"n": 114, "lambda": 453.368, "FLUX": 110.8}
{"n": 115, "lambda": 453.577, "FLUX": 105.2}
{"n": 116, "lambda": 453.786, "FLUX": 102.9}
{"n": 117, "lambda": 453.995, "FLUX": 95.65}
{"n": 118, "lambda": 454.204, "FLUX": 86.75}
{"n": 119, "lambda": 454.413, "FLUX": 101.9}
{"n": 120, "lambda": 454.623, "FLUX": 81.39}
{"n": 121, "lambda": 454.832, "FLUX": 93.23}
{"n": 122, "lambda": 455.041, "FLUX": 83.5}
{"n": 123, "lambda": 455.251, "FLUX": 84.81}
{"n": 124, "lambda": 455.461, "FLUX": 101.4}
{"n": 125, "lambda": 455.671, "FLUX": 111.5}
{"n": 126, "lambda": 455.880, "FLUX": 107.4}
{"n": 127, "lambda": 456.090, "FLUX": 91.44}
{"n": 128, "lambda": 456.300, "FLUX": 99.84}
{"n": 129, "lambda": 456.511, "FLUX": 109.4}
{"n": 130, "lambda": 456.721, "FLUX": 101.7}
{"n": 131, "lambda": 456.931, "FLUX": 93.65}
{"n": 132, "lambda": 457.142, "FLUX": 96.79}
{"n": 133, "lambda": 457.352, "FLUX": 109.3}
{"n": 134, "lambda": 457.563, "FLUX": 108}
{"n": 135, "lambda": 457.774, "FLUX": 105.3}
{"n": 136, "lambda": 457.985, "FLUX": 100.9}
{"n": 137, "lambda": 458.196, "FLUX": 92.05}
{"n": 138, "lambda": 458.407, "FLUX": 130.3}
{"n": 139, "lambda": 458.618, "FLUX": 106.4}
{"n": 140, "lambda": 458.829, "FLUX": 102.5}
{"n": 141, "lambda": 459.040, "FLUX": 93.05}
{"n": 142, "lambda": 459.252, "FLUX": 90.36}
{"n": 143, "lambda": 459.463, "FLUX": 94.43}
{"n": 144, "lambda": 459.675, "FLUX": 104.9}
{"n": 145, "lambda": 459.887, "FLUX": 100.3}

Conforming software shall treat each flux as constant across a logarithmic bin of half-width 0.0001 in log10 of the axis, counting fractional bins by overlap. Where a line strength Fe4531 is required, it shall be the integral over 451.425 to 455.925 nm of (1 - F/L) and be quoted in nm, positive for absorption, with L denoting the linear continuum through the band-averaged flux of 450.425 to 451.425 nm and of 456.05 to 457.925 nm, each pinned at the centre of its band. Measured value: 0.30 nm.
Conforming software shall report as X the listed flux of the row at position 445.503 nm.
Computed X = 99.68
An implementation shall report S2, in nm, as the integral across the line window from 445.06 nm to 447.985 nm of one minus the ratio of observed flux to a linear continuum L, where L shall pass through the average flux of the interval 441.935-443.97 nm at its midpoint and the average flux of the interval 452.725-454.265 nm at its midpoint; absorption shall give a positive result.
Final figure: -0.25 nm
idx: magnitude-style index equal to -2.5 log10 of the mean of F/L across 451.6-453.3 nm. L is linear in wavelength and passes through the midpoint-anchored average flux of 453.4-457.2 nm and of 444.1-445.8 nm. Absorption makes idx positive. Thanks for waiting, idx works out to -0.077 mag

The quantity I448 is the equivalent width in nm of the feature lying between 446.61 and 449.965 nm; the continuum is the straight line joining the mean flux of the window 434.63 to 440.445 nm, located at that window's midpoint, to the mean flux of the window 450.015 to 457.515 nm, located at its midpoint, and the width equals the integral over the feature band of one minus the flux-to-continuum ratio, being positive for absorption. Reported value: -0.259 nm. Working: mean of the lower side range 100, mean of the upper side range 103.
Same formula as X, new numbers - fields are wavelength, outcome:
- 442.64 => 109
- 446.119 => 105.4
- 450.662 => 124.4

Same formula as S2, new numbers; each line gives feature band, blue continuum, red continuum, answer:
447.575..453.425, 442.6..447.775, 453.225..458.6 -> -0.400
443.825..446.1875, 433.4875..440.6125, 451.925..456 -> -0.106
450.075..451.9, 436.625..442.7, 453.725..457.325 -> -0.234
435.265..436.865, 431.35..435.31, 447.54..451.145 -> -0.168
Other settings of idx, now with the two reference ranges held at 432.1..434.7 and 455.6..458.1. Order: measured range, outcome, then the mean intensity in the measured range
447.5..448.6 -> -0.15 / 115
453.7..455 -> 0.10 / 93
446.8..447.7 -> -0.12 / 112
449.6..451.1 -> -0.11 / 112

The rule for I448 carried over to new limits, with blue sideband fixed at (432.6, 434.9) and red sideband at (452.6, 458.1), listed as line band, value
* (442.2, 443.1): -0.074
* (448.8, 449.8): -0.112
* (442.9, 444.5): -0.054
